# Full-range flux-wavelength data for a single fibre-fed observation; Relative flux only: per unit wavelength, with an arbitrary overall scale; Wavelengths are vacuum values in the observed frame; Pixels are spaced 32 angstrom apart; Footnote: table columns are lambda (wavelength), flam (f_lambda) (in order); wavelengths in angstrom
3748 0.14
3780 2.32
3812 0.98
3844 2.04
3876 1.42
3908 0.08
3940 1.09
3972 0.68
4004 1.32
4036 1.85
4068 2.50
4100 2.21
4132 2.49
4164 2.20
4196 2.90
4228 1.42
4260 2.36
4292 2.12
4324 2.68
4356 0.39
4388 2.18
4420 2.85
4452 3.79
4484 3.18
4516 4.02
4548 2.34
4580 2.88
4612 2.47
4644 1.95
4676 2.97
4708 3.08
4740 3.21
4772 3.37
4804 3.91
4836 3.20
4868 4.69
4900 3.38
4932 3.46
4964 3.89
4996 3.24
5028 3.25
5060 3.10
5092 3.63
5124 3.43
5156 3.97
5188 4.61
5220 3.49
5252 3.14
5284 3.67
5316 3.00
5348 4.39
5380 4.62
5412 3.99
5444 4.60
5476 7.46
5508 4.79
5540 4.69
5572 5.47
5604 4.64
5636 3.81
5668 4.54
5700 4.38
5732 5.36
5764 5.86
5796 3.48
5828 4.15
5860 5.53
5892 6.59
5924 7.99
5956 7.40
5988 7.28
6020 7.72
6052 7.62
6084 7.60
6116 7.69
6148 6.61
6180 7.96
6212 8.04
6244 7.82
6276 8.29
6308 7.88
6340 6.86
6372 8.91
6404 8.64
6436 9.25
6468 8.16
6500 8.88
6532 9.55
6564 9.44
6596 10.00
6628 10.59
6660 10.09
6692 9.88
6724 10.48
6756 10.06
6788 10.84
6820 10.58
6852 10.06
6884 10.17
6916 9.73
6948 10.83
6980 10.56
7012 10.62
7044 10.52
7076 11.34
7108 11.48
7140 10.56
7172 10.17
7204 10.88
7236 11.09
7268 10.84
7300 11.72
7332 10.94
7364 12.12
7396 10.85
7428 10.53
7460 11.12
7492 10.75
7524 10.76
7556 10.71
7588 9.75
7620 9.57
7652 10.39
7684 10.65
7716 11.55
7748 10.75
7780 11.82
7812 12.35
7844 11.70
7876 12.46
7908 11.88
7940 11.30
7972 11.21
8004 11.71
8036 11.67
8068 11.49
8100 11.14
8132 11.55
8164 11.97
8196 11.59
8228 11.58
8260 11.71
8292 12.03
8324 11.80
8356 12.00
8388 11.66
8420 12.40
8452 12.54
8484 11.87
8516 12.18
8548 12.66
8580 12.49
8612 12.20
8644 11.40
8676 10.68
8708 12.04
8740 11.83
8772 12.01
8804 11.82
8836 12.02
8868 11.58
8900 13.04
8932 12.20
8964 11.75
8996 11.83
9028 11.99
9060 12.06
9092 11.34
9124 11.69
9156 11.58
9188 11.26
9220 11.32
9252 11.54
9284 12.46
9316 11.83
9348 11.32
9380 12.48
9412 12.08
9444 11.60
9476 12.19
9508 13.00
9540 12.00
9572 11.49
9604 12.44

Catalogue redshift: 0.472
